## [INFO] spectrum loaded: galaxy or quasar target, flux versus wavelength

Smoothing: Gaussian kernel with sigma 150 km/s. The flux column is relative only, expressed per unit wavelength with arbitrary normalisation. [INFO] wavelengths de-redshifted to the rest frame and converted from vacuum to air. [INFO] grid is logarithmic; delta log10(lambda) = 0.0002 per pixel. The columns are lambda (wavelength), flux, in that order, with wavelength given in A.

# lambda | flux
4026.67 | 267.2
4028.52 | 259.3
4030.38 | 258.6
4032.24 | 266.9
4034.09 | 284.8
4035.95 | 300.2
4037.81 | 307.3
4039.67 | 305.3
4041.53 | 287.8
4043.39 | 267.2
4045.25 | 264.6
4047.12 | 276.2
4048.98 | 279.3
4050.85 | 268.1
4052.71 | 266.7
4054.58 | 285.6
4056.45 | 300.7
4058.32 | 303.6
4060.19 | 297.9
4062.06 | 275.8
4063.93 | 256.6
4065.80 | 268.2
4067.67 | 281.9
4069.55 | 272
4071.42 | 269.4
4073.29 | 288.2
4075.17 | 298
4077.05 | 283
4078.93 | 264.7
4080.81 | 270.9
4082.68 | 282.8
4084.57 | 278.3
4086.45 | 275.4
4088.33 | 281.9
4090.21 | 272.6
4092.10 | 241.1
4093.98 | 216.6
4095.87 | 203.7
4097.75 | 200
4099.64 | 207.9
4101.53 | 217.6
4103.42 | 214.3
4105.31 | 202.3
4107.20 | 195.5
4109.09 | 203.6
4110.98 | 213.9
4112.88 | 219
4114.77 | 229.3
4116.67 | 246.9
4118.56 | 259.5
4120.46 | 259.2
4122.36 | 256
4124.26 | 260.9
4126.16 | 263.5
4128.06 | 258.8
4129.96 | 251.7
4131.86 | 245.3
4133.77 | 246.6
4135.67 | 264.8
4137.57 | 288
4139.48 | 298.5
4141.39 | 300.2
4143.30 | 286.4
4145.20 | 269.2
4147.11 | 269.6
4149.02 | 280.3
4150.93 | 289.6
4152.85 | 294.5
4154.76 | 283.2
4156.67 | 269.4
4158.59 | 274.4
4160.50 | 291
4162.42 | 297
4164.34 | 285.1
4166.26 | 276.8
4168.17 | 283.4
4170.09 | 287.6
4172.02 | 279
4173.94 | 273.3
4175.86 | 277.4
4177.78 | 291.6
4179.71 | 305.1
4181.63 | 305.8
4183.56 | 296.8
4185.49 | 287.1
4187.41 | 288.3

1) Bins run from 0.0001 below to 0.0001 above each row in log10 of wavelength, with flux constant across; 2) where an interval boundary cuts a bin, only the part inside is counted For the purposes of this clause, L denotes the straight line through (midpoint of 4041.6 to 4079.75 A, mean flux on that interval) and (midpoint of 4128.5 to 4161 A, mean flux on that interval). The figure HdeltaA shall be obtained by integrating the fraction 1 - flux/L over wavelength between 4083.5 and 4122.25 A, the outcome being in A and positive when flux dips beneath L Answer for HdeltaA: 6.3 A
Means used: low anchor 279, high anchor 276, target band 233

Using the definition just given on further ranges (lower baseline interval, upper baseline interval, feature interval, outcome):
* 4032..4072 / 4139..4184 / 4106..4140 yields 4.48 A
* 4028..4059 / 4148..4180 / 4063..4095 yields 1.32 A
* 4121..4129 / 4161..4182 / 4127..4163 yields -0.66 A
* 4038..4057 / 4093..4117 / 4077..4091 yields -2.28 A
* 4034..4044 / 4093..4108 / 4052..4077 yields -2.39 A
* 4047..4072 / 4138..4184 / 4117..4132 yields 1.39 A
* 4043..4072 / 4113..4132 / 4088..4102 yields 1.84 A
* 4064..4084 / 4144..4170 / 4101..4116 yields 3.58 A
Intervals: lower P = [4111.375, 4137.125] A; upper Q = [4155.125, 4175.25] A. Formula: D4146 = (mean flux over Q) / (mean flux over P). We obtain 1.12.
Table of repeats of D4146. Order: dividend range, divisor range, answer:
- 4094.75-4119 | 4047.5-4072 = 0.77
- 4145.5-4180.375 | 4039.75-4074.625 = 1.01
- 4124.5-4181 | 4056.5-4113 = 1.10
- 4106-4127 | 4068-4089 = 0.85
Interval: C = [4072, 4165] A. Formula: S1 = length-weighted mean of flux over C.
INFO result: 258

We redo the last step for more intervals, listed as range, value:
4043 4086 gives 278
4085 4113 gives 225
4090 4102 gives 220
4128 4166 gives 278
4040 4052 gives 275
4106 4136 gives 241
